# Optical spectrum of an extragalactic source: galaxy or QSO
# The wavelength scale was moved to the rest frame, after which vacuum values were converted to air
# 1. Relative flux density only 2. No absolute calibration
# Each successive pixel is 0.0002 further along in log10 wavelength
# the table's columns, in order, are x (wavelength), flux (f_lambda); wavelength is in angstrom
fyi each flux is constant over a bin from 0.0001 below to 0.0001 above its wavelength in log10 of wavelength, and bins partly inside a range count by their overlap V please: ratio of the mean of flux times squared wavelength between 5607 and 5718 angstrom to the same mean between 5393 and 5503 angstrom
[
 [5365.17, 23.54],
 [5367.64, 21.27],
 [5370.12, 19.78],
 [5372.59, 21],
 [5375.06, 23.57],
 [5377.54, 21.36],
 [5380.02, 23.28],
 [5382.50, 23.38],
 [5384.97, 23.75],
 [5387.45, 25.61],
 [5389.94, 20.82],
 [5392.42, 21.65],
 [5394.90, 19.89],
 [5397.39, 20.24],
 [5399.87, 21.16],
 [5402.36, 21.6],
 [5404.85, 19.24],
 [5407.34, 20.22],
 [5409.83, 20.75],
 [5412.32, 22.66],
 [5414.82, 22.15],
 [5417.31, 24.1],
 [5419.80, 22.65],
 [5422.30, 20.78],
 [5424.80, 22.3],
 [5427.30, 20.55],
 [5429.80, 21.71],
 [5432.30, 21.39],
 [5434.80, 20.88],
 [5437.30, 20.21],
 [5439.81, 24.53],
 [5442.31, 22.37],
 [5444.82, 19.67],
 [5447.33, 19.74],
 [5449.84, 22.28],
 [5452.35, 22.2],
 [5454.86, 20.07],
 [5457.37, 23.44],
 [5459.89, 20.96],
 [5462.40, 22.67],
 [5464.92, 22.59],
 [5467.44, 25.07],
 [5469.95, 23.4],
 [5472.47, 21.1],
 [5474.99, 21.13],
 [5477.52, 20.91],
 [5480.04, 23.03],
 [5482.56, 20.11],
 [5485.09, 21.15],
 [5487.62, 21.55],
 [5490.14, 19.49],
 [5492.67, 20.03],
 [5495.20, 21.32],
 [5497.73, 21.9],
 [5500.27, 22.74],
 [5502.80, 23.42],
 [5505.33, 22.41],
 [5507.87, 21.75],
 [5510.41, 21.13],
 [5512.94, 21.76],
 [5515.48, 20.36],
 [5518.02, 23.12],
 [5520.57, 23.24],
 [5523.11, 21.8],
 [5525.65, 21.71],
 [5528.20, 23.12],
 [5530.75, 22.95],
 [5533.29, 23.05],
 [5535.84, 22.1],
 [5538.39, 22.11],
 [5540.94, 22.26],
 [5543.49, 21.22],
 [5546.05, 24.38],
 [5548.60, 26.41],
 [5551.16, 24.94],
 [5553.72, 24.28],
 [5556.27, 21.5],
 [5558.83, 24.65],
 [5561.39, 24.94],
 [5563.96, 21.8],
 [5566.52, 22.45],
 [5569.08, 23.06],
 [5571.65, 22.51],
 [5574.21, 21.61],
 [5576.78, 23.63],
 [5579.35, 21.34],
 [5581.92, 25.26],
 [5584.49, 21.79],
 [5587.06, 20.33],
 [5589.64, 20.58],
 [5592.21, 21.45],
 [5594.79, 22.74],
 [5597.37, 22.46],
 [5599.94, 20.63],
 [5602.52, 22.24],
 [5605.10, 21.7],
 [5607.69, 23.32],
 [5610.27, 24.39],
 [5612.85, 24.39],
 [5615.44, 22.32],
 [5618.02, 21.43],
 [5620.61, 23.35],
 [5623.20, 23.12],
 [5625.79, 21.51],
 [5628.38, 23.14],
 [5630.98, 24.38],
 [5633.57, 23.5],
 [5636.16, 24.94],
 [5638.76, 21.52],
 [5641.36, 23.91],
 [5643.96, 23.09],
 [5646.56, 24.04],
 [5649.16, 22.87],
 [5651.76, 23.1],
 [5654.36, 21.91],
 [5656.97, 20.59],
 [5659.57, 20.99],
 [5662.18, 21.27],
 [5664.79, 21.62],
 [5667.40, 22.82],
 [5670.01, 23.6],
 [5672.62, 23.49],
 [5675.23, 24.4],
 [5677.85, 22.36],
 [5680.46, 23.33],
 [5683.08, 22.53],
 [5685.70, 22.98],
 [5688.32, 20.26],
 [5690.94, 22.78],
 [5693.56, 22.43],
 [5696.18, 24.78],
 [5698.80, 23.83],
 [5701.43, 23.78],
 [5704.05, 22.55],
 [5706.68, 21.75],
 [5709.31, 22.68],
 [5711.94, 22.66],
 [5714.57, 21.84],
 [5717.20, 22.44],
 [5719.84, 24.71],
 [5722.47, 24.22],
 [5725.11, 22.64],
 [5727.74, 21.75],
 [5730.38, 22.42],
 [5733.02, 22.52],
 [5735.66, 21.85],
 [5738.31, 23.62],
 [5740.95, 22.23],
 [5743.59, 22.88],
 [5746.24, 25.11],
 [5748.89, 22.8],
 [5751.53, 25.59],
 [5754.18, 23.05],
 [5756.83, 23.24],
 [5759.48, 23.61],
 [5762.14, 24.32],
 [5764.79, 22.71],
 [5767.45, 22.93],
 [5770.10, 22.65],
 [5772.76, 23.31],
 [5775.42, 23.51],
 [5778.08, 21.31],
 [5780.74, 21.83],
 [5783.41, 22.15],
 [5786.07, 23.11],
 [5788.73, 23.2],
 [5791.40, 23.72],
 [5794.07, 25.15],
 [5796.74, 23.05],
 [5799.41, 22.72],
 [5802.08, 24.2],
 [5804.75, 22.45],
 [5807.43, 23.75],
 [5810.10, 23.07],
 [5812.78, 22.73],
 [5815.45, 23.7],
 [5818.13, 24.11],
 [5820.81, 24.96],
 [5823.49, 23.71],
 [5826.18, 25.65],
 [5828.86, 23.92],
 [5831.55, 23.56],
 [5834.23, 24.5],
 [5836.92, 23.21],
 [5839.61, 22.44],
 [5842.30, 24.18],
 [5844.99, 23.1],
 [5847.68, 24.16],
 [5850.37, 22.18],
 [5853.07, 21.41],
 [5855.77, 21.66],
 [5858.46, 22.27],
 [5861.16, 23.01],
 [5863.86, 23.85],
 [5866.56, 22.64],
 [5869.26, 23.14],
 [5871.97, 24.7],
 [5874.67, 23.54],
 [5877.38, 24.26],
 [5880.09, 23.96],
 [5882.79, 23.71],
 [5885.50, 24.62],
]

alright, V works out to 1.1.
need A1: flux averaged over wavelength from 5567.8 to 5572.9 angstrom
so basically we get 22.8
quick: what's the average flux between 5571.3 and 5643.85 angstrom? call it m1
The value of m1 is 22.6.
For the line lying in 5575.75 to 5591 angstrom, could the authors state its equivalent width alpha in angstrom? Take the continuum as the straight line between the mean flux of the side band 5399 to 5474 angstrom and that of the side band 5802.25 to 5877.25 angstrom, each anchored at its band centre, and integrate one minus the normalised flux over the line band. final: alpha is 0.2 angstrom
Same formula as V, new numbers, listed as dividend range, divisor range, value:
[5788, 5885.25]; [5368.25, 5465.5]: 1.26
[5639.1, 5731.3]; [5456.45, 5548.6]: 1.10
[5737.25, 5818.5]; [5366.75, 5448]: 1.23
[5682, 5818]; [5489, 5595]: 1.11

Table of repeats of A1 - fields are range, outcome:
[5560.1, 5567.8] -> 23.1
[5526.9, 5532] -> 23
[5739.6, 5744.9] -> 22.6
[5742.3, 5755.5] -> 23.9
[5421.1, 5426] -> 21.5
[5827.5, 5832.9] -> 23.8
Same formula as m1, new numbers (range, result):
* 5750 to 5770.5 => 23.6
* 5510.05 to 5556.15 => 22.8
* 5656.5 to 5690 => 22.4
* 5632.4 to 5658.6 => 22.9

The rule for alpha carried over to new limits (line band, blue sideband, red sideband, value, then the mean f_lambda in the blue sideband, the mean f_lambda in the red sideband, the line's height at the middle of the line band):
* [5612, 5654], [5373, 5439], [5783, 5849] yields -0.6 angstrom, 21.8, 23.6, 22.8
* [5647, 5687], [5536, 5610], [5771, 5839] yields 0.8 angstrom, 22.7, 23.4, 23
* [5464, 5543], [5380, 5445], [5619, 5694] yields 0.5 angstrom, 21.8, 22.7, 22.1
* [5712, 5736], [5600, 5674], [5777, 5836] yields 0.4 angstrom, 22.8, 23.5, 23.1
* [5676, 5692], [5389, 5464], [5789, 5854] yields 0.3 angstrom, 21.4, 23.6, 22.8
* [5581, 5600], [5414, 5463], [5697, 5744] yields 0.3 angstrom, 21.7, 22.8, 22.3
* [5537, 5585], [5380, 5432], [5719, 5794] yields -1.7 angstrom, 21.8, 23.1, 22.4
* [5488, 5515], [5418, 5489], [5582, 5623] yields 0.5 angstrom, 21.7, 22.3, 21.9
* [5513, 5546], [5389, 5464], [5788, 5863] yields -0.5 angstrom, 21.4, 23.4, 22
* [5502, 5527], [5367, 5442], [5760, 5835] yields 0.2 angstrom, 21.8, 23.4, 22.2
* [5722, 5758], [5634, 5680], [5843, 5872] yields -0.5 angstrom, 22.8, 22.9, 22.8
